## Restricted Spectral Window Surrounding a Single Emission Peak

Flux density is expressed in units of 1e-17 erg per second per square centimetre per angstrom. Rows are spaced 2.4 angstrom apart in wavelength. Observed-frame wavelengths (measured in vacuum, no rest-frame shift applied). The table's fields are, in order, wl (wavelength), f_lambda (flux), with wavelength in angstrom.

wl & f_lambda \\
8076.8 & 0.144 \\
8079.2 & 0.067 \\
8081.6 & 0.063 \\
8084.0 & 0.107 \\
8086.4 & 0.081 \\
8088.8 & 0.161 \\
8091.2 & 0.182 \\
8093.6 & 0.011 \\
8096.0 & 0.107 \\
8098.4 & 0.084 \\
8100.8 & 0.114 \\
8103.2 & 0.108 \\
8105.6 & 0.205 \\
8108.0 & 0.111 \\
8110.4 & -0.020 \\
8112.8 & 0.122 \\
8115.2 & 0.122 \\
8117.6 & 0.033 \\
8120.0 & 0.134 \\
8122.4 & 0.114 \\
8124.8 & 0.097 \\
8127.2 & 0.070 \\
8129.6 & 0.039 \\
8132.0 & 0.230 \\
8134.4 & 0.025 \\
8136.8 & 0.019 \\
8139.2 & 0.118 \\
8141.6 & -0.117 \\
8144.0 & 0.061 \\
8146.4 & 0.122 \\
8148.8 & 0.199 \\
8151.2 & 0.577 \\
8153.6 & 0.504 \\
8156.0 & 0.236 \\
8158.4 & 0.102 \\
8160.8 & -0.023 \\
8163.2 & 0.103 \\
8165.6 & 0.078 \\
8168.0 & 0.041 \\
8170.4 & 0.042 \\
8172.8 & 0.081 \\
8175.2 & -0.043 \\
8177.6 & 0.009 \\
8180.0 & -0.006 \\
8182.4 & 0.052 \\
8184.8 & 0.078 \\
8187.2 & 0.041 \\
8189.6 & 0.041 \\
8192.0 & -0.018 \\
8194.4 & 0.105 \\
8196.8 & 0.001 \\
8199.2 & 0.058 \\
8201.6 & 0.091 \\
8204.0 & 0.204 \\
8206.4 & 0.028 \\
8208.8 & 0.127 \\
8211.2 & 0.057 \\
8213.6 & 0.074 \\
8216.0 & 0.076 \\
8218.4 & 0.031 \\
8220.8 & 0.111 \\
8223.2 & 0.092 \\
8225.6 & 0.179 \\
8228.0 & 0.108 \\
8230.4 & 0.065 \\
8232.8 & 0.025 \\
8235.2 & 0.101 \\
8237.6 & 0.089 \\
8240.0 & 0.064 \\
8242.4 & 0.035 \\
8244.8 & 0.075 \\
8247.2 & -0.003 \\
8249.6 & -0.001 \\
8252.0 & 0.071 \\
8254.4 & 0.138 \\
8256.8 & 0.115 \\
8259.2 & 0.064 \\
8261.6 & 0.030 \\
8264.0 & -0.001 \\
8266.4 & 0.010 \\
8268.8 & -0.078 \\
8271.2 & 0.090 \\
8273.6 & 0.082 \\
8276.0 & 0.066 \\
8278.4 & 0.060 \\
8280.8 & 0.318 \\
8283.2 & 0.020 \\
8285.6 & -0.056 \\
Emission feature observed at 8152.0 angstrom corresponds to H-beta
